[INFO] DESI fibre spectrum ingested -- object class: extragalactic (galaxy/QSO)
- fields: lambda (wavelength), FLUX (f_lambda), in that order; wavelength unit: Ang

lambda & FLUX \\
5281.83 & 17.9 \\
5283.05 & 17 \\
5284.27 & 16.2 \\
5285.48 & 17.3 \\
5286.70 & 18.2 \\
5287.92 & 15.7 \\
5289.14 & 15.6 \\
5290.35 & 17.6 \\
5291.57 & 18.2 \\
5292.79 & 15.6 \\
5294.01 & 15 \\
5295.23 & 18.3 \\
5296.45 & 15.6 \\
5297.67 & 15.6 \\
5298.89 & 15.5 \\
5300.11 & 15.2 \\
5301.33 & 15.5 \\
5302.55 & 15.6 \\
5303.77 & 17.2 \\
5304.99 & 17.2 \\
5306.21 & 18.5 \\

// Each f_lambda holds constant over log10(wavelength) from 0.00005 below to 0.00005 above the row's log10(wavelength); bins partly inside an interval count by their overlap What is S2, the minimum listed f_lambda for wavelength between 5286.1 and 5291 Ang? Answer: 15.6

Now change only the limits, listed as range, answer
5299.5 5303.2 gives 15.2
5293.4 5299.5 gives 15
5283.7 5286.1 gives 16.2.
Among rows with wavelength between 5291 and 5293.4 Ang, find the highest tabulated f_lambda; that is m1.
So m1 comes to 18.2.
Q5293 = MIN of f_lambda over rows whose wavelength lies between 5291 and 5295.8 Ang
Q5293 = 15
